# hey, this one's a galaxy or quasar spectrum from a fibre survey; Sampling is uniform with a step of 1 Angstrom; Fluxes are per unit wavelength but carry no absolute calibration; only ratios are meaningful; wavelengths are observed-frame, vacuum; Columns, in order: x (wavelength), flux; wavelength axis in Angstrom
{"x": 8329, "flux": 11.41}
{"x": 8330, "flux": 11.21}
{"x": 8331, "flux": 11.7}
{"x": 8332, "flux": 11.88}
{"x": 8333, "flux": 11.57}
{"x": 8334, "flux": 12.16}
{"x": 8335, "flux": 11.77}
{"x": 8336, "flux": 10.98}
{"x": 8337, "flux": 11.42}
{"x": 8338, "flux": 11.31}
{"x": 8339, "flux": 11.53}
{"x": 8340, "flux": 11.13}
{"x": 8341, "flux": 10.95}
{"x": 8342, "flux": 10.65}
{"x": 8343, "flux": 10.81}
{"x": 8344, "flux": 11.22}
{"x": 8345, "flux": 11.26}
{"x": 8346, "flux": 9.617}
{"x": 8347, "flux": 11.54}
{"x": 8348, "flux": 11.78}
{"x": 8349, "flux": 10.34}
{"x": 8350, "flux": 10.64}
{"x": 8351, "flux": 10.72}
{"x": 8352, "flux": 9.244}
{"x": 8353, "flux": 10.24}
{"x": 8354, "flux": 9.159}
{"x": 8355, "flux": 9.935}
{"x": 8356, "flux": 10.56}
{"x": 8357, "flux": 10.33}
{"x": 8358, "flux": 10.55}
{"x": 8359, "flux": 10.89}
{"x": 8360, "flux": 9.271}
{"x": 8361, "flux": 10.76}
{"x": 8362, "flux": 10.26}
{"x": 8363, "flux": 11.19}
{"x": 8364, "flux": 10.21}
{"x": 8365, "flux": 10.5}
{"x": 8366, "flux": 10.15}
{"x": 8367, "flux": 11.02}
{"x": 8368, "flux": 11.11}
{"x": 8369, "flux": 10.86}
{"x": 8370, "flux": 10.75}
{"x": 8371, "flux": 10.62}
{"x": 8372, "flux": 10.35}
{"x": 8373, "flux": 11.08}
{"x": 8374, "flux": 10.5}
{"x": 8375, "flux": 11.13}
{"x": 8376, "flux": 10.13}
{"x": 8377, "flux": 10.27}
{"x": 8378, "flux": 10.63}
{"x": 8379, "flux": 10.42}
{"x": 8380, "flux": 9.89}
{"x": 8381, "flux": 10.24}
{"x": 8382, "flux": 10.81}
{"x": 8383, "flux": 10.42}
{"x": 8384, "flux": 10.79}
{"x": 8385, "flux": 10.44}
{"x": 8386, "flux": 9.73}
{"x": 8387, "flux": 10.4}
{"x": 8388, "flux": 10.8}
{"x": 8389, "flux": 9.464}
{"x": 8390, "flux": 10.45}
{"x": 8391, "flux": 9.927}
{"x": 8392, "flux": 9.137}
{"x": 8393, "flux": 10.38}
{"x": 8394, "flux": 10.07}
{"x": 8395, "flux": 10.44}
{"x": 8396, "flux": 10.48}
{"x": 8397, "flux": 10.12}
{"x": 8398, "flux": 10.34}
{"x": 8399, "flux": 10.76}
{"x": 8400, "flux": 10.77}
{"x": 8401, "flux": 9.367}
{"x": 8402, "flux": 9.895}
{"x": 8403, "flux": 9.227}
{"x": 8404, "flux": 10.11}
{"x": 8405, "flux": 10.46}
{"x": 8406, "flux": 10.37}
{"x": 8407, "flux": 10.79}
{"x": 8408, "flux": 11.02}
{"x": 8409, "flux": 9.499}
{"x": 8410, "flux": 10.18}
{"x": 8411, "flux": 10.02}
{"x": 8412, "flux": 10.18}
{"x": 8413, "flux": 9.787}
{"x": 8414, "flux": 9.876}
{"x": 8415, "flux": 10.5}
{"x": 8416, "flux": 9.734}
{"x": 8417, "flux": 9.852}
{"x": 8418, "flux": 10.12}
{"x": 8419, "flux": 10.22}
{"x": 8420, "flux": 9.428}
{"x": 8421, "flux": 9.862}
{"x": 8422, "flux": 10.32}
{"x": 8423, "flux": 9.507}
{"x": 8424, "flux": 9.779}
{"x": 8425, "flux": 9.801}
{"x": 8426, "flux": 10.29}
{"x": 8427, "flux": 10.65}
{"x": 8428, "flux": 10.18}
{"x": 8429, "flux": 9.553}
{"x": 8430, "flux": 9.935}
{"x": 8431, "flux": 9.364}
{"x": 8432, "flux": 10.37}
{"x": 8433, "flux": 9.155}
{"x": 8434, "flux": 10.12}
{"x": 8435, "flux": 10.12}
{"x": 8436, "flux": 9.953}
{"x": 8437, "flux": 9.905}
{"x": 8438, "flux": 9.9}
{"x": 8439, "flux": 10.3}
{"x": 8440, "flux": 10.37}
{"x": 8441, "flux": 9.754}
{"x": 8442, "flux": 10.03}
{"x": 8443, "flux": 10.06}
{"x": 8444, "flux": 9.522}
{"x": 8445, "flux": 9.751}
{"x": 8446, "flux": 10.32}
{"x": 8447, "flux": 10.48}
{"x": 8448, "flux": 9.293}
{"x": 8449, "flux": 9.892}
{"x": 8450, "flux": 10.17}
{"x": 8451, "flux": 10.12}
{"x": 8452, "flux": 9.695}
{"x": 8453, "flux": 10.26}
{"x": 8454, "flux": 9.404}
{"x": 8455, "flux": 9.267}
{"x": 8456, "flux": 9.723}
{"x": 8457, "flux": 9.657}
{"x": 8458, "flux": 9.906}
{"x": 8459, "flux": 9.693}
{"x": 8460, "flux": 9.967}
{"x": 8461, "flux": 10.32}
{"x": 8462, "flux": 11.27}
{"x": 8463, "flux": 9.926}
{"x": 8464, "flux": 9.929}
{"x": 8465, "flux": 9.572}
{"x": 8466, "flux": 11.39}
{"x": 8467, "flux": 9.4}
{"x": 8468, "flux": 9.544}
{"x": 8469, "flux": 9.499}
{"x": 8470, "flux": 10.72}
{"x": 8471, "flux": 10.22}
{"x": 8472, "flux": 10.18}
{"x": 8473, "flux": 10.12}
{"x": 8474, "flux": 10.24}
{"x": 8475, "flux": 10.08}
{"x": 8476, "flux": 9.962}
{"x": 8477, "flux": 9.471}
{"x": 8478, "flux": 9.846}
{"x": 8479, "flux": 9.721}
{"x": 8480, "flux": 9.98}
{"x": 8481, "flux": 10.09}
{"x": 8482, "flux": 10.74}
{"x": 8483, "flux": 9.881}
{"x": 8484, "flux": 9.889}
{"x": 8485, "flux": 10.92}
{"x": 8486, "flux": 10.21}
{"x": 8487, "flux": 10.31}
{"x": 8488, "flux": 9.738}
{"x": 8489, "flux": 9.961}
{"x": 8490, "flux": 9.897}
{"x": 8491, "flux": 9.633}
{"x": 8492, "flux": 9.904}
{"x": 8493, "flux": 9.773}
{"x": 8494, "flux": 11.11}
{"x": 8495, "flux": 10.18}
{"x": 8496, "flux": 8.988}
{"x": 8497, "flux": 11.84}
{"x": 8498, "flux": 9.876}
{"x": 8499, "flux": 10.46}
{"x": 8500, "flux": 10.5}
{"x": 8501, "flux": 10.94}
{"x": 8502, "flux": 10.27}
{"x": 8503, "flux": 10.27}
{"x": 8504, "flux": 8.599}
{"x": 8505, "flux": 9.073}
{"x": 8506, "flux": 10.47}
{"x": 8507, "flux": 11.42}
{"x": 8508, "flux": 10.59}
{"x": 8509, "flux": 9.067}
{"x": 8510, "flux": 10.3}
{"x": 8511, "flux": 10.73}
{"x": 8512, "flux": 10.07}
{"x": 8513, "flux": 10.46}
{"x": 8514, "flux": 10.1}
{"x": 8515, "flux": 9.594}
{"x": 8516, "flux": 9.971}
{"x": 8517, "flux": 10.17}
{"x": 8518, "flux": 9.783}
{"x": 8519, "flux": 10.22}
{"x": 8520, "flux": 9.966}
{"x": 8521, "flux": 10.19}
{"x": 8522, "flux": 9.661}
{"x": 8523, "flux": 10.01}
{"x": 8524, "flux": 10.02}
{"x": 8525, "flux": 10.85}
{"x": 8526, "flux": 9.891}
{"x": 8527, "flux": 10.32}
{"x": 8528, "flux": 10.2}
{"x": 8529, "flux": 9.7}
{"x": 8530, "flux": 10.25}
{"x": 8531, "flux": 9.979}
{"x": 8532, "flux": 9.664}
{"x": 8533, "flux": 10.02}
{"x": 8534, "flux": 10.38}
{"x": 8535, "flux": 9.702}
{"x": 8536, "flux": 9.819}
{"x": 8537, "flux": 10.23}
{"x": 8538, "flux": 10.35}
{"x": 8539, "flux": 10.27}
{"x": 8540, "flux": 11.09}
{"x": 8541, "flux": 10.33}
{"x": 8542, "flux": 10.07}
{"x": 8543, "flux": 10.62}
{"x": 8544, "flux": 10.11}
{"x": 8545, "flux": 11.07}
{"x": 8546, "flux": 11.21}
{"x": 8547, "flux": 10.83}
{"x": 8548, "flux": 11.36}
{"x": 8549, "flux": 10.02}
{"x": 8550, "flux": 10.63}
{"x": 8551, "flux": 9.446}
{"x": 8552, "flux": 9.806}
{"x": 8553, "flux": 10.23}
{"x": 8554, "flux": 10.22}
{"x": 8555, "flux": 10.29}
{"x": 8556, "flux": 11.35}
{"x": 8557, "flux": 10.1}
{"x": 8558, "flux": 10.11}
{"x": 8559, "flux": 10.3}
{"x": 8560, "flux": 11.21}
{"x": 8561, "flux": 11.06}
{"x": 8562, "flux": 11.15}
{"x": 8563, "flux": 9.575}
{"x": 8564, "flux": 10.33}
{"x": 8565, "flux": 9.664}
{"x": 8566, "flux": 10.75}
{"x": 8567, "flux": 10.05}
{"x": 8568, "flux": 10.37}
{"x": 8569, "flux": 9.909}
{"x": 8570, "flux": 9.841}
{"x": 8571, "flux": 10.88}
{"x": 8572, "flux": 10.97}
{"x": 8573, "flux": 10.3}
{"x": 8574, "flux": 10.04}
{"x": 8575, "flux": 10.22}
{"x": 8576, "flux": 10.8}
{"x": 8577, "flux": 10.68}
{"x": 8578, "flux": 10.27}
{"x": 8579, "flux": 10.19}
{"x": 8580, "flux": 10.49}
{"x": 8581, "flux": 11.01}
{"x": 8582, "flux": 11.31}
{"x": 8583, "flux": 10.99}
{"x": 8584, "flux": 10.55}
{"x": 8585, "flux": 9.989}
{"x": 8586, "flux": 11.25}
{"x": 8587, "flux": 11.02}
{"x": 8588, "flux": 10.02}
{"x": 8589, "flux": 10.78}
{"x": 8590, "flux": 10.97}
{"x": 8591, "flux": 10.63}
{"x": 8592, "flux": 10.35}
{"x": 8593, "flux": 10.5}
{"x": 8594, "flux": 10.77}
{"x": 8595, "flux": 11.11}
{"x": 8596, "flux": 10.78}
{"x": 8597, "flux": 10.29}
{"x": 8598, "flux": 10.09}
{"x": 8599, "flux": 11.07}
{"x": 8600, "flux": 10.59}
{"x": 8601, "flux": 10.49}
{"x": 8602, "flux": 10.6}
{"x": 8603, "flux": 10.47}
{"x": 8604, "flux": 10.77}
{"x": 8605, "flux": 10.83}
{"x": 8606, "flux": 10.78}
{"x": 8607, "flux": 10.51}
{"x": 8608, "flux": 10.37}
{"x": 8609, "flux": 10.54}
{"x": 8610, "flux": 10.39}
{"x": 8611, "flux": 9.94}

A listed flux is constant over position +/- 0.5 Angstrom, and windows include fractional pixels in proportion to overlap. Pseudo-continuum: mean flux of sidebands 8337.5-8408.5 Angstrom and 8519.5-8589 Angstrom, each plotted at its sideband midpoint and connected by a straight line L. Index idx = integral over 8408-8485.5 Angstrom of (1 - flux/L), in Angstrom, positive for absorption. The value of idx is 3.2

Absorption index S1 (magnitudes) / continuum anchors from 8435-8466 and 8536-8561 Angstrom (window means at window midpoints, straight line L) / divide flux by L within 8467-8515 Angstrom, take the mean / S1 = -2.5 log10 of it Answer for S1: 0.01 mag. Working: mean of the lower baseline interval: 9.97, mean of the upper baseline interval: 10.5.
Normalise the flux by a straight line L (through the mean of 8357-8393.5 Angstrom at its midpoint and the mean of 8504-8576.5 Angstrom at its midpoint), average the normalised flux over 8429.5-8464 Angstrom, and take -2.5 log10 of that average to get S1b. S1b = 0.045 mag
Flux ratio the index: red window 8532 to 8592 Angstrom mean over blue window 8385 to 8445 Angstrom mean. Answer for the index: 1.04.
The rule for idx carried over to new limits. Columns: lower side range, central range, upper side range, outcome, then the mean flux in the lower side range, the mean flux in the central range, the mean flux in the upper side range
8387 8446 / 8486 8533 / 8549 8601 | 0.91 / 10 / 10.1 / 10.5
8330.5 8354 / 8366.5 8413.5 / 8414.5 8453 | 0.62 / 11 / 10.3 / 9.96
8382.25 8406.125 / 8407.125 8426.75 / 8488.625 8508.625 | 0.31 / 10.2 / 10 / 10.2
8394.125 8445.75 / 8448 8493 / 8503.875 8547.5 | 0.50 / 10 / 10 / 10.2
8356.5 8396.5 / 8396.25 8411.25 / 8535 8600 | 0.33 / 10.4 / 10.2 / 10.5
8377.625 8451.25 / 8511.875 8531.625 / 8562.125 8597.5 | 0.56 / 10.1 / 10.1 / 10.5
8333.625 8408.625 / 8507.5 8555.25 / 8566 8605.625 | 1.60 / 10.5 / 10.2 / 10.6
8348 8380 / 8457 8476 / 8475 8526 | 0.19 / 10.5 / 10.1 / 10.1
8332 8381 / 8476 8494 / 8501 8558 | 0.54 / 10.7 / 10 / 10.2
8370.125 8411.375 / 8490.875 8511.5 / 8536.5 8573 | 0.38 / 10.3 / 10.2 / 10.4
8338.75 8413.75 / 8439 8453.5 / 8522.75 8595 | 0.59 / 10.4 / 9.99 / 10.4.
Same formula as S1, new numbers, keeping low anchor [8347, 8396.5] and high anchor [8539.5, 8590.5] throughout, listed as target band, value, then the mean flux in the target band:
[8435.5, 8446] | 0.050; 9.97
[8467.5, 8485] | 0.045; 10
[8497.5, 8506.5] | 0.045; 10.1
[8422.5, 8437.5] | 0.056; 9.91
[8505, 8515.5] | 0.027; 10.2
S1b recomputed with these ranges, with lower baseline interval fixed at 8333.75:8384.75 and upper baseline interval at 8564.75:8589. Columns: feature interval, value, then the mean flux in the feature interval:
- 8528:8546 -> 0.03 mag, 10.2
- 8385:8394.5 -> 0.06 mag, 10.1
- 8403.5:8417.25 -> 0.05 mag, 10.2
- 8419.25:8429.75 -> 0.07 mag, 9.94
